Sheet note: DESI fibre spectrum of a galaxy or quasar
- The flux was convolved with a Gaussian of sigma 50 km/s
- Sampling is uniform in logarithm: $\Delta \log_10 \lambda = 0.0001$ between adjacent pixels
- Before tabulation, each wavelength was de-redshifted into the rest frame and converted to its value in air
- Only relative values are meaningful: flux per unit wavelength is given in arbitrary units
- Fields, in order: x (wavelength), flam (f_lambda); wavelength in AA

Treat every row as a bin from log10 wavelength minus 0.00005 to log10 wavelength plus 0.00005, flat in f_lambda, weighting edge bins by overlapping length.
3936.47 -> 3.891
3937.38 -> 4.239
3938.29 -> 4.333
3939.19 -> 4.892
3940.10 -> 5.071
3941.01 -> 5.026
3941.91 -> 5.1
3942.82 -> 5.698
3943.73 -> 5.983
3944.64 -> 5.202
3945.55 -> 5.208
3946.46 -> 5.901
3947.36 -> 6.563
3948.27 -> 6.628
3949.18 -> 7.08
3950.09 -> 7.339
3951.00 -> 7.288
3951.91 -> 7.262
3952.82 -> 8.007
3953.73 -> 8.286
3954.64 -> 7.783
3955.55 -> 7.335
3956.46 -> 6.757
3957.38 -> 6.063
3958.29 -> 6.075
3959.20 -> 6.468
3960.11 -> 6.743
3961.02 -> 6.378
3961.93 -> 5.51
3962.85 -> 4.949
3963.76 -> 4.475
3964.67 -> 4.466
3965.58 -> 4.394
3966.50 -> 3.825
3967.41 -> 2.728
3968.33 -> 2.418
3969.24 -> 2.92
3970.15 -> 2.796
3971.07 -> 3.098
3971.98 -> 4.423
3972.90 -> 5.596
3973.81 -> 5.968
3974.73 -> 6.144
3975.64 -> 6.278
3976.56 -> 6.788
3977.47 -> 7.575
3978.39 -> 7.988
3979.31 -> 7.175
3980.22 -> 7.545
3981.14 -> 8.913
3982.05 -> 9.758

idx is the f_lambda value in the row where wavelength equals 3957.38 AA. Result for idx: 6.063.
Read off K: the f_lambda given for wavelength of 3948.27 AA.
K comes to 6.628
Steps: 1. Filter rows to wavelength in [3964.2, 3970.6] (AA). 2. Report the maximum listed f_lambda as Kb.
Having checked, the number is 4.466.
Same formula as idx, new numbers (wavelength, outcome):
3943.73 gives 5.983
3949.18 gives 7.08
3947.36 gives 6.563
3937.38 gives 4.239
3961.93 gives 5.51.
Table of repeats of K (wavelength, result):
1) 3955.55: 7.335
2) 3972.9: 5.596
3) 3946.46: 5.901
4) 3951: 7.288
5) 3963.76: 4.475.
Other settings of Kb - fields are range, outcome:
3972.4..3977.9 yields 7.575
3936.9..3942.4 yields 5.1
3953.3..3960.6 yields 8.286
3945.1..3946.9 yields 5.901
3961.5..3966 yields 5.51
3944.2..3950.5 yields 7.339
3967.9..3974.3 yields 5.968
